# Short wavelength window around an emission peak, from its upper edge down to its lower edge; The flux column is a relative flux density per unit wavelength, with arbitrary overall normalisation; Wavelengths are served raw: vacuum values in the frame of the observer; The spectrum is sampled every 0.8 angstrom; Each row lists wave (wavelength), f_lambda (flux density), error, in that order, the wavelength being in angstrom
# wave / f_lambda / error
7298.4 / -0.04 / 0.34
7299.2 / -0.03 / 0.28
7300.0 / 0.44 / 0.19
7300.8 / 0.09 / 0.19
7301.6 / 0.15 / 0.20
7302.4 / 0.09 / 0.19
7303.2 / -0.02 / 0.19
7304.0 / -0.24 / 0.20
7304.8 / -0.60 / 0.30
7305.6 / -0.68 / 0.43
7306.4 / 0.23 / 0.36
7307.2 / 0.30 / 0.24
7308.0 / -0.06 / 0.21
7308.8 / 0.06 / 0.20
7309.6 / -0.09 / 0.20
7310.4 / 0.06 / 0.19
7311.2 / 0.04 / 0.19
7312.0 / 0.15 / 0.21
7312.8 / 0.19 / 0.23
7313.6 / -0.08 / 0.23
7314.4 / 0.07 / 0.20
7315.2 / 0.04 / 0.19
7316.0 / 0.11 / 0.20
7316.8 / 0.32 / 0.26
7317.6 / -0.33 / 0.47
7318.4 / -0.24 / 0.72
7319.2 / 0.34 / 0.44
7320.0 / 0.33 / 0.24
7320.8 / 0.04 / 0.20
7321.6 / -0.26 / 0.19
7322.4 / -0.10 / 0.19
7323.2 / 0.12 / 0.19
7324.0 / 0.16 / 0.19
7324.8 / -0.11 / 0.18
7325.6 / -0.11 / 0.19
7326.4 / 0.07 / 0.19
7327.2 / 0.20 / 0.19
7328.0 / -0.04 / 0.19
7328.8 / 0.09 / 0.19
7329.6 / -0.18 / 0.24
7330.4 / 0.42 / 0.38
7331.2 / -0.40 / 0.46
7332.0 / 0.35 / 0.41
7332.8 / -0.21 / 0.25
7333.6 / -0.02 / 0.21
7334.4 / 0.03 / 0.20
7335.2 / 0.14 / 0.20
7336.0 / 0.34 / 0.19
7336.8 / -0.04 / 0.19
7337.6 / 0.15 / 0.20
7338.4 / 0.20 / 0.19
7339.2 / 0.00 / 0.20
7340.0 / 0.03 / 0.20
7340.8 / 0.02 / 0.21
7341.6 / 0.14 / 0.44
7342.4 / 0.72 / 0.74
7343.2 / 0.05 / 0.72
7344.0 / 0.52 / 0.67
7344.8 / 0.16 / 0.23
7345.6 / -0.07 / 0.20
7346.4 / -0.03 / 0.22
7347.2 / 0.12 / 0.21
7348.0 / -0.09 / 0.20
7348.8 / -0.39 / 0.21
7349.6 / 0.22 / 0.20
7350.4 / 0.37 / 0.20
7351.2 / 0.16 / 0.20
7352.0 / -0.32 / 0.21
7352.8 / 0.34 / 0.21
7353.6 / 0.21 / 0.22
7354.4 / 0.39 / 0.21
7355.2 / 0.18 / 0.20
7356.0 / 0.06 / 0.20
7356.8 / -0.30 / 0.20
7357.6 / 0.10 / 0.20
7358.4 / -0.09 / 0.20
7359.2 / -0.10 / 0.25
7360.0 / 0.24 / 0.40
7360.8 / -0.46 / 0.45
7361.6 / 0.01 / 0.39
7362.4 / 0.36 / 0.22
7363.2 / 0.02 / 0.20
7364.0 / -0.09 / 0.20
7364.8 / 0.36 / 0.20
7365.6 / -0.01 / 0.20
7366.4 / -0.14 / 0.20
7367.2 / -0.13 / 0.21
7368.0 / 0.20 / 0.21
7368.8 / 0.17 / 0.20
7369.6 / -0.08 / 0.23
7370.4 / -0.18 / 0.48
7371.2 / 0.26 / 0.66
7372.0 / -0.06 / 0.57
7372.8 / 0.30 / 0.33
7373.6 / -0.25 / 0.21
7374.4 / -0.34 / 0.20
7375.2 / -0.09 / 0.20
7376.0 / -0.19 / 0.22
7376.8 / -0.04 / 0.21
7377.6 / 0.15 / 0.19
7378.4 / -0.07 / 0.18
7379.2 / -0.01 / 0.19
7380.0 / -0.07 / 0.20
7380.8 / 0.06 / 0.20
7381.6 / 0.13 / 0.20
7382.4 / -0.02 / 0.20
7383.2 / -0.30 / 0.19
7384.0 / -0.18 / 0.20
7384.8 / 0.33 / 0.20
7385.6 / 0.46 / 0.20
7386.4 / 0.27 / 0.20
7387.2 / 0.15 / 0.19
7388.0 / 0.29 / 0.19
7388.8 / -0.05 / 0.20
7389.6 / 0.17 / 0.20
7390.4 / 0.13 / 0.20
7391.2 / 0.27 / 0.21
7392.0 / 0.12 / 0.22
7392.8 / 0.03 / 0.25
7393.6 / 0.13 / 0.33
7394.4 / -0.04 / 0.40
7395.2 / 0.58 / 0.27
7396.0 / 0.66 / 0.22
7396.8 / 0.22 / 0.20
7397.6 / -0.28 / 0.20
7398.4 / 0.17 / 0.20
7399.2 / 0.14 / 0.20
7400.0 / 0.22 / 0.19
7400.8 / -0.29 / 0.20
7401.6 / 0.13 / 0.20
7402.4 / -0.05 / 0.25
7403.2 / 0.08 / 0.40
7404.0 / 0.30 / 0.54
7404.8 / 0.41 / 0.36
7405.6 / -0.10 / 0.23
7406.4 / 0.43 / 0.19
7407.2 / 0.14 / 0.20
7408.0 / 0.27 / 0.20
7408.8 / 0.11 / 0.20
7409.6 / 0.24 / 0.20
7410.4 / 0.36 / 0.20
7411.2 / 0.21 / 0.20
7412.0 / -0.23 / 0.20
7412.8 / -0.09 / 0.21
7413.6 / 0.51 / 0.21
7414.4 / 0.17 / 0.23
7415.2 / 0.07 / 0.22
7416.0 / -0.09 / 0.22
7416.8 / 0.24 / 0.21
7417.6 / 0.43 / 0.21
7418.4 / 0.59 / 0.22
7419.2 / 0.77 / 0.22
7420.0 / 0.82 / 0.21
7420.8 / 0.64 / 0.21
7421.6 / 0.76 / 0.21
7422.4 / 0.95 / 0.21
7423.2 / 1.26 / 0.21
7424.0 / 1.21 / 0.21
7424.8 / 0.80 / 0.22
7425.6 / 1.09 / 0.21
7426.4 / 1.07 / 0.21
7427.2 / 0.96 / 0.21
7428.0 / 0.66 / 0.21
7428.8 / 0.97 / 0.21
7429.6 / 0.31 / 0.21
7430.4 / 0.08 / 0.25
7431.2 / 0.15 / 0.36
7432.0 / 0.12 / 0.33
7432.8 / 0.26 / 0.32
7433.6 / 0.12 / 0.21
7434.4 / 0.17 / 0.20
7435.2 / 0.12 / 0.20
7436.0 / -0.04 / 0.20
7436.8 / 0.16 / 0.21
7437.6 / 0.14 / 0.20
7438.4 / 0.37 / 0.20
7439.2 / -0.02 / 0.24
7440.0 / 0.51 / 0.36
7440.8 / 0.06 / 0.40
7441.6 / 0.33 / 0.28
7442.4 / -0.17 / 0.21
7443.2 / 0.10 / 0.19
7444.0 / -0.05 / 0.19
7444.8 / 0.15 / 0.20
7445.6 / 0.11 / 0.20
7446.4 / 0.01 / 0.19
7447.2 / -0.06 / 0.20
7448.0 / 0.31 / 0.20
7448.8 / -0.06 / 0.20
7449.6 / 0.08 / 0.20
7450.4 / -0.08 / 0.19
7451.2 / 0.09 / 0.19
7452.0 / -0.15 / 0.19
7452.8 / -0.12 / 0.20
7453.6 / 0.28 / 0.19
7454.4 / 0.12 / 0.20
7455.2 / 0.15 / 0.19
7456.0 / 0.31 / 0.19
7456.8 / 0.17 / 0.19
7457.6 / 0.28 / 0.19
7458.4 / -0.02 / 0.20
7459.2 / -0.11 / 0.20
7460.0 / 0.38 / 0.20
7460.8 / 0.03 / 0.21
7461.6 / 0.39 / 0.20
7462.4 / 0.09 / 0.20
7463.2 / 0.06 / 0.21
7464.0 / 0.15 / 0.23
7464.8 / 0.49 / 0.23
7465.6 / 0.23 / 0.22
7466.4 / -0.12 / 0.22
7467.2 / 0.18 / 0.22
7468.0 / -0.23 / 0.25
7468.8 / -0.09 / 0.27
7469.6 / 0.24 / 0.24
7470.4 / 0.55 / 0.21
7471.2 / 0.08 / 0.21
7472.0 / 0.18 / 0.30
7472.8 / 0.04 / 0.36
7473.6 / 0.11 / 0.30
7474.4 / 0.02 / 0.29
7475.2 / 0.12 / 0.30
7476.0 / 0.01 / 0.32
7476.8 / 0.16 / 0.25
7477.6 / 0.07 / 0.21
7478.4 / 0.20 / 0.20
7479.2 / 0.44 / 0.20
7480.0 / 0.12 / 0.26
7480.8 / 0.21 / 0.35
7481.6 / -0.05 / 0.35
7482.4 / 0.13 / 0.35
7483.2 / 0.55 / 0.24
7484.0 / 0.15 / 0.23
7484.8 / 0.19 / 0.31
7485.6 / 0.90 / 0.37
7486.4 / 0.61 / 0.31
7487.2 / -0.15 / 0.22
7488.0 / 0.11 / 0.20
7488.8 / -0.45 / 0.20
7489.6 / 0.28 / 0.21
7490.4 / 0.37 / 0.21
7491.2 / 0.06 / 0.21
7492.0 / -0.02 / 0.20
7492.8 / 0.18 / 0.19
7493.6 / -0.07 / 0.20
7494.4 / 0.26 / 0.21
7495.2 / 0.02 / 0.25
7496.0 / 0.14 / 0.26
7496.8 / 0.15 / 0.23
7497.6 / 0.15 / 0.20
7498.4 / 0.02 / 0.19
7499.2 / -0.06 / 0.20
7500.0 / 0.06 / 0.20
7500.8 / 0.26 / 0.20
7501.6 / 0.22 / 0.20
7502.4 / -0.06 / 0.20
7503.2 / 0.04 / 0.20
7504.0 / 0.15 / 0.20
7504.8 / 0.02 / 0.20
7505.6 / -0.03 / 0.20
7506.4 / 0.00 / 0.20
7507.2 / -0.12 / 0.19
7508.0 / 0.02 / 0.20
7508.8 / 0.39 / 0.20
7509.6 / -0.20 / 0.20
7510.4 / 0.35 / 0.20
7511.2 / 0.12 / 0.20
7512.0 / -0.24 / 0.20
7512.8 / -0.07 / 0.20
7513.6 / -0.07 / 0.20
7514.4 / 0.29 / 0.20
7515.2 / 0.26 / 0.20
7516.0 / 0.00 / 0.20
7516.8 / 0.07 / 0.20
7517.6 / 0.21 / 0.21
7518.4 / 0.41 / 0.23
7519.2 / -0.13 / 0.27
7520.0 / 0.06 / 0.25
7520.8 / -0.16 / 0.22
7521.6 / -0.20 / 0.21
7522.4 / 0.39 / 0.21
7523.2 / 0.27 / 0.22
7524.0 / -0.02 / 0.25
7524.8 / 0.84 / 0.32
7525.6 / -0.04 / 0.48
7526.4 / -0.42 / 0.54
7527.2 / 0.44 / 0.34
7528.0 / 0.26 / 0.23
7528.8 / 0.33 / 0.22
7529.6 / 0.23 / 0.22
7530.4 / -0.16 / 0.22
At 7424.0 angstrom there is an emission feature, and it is [O II] 3727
